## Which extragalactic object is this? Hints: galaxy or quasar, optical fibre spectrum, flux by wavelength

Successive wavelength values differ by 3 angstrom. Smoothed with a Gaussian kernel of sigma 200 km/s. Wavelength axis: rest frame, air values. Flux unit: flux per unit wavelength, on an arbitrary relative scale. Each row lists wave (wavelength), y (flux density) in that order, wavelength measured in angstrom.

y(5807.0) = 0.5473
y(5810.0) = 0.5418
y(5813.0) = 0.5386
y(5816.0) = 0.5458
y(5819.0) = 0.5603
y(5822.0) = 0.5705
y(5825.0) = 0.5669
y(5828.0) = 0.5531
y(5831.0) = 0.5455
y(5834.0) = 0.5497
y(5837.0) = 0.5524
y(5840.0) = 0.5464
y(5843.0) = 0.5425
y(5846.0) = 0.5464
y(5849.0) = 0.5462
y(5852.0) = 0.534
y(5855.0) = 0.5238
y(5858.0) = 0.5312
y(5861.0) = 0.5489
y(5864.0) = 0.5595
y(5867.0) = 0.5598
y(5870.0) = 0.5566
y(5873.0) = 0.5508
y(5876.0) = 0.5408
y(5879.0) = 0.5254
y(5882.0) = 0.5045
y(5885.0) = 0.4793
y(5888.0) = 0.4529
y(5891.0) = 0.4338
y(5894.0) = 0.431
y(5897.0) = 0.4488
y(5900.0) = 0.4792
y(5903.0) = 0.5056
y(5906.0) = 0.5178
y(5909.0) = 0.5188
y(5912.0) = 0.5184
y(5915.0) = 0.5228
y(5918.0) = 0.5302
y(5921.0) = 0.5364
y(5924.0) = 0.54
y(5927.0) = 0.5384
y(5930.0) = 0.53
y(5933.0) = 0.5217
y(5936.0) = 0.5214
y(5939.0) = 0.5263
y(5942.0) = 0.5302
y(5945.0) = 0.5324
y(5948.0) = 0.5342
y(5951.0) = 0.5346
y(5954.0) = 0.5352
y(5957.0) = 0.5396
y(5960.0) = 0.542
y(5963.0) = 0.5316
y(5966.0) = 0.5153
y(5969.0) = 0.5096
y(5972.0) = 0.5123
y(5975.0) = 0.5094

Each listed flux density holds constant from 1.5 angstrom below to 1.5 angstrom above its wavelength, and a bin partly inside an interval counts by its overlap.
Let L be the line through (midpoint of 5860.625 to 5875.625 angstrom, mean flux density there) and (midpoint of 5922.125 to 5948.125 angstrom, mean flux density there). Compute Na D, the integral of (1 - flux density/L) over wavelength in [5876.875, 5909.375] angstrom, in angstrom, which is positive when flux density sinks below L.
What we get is 3.8 angstrom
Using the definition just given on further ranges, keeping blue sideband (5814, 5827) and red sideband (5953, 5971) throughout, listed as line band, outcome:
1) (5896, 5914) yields 1.4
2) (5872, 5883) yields 0.3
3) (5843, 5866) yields 0.4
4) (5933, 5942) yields 0.2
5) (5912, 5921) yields 0.2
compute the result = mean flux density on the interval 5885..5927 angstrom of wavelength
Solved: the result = 0.496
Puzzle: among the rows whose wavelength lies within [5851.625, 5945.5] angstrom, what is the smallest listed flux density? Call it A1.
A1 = 0.431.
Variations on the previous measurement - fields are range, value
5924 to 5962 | 0.5214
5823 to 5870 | 0.5238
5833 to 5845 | 0.5425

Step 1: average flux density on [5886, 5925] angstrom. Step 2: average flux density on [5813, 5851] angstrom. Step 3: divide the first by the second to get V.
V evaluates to 0.9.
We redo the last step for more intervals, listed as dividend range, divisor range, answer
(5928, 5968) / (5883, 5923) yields 1.08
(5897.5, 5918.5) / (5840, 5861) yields 0.95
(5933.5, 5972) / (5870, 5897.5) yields 1.08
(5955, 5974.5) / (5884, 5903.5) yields 1.14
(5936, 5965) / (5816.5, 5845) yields 0.96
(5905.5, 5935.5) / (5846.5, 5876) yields 0.97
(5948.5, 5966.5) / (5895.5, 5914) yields 1.07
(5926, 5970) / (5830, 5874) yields 0.97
